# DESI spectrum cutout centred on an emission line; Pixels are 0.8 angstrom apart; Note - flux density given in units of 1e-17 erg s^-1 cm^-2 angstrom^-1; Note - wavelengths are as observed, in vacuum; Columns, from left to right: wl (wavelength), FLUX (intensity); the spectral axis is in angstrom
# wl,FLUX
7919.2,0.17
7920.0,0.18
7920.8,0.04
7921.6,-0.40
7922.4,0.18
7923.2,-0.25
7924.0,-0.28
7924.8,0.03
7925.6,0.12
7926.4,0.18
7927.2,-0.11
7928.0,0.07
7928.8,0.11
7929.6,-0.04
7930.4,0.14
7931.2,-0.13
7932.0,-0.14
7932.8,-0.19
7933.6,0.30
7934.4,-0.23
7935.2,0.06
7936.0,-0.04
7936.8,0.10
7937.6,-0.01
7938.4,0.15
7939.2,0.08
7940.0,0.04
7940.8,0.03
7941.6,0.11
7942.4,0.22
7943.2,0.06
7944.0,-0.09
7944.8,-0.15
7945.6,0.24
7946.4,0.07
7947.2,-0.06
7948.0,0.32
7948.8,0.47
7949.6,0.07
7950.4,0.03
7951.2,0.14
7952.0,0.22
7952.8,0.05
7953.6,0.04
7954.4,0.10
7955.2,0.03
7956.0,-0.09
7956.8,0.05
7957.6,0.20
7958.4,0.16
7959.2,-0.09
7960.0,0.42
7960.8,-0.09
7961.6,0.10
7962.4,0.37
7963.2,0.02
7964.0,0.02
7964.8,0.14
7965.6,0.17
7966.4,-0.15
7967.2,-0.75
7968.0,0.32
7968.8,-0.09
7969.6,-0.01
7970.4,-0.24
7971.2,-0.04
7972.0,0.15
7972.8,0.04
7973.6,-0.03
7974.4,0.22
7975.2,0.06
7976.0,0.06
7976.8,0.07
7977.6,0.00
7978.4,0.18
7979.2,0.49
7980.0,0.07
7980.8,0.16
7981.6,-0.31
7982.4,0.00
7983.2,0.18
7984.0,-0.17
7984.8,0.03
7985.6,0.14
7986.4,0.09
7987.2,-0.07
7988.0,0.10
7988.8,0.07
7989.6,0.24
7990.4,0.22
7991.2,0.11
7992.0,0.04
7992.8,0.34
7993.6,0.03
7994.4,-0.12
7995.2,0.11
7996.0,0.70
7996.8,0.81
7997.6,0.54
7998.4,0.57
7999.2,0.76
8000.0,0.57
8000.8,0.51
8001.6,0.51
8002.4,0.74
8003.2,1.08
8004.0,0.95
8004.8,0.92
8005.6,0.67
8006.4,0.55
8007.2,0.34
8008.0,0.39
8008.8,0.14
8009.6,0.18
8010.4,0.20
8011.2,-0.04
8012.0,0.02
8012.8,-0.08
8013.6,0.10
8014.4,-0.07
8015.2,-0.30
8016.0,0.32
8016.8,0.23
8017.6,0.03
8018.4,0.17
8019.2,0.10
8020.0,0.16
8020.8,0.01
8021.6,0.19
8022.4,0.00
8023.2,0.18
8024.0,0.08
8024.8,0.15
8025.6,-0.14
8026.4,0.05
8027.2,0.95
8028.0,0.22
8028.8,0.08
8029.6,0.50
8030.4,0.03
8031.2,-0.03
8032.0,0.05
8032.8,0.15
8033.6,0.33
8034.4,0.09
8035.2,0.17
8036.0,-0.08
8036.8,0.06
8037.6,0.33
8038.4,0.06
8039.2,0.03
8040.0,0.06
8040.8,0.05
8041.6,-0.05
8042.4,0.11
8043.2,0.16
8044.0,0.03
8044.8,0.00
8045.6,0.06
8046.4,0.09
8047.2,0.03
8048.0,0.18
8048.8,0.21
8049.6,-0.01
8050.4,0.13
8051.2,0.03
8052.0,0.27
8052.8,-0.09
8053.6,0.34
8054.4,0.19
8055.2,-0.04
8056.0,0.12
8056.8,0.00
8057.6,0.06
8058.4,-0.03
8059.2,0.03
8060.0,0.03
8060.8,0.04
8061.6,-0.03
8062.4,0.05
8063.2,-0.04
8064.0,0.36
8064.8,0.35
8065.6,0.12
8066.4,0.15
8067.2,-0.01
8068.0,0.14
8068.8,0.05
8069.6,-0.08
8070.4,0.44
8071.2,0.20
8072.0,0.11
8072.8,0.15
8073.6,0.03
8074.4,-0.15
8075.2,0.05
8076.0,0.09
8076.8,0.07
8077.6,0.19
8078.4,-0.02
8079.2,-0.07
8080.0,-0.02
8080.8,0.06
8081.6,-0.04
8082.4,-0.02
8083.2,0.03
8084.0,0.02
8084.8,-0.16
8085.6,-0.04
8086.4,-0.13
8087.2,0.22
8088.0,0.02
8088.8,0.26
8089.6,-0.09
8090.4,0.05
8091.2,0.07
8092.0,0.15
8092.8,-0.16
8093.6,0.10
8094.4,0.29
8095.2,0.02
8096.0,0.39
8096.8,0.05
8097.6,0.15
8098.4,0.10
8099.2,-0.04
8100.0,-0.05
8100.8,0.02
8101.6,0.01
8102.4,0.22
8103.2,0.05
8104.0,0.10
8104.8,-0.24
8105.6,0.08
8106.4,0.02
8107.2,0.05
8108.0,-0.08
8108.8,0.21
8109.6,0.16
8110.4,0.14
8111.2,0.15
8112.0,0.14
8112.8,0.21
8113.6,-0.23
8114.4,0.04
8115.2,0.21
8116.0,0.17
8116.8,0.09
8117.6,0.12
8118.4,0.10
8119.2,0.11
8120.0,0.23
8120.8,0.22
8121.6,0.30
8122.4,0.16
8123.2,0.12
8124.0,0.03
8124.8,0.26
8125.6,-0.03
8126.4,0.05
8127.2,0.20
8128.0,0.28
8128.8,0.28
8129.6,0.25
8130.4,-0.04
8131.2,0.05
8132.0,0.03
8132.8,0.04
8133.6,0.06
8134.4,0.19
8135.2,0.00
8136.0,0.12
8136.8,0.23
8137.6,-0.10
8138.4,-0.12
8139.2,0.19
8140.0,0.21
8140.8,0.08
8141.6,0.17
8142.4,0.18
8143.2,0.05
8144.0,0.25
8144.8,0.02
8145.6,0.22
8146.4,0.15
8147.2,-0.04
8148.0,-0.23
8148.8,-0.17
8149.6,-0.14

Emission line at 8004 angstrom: [O II]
